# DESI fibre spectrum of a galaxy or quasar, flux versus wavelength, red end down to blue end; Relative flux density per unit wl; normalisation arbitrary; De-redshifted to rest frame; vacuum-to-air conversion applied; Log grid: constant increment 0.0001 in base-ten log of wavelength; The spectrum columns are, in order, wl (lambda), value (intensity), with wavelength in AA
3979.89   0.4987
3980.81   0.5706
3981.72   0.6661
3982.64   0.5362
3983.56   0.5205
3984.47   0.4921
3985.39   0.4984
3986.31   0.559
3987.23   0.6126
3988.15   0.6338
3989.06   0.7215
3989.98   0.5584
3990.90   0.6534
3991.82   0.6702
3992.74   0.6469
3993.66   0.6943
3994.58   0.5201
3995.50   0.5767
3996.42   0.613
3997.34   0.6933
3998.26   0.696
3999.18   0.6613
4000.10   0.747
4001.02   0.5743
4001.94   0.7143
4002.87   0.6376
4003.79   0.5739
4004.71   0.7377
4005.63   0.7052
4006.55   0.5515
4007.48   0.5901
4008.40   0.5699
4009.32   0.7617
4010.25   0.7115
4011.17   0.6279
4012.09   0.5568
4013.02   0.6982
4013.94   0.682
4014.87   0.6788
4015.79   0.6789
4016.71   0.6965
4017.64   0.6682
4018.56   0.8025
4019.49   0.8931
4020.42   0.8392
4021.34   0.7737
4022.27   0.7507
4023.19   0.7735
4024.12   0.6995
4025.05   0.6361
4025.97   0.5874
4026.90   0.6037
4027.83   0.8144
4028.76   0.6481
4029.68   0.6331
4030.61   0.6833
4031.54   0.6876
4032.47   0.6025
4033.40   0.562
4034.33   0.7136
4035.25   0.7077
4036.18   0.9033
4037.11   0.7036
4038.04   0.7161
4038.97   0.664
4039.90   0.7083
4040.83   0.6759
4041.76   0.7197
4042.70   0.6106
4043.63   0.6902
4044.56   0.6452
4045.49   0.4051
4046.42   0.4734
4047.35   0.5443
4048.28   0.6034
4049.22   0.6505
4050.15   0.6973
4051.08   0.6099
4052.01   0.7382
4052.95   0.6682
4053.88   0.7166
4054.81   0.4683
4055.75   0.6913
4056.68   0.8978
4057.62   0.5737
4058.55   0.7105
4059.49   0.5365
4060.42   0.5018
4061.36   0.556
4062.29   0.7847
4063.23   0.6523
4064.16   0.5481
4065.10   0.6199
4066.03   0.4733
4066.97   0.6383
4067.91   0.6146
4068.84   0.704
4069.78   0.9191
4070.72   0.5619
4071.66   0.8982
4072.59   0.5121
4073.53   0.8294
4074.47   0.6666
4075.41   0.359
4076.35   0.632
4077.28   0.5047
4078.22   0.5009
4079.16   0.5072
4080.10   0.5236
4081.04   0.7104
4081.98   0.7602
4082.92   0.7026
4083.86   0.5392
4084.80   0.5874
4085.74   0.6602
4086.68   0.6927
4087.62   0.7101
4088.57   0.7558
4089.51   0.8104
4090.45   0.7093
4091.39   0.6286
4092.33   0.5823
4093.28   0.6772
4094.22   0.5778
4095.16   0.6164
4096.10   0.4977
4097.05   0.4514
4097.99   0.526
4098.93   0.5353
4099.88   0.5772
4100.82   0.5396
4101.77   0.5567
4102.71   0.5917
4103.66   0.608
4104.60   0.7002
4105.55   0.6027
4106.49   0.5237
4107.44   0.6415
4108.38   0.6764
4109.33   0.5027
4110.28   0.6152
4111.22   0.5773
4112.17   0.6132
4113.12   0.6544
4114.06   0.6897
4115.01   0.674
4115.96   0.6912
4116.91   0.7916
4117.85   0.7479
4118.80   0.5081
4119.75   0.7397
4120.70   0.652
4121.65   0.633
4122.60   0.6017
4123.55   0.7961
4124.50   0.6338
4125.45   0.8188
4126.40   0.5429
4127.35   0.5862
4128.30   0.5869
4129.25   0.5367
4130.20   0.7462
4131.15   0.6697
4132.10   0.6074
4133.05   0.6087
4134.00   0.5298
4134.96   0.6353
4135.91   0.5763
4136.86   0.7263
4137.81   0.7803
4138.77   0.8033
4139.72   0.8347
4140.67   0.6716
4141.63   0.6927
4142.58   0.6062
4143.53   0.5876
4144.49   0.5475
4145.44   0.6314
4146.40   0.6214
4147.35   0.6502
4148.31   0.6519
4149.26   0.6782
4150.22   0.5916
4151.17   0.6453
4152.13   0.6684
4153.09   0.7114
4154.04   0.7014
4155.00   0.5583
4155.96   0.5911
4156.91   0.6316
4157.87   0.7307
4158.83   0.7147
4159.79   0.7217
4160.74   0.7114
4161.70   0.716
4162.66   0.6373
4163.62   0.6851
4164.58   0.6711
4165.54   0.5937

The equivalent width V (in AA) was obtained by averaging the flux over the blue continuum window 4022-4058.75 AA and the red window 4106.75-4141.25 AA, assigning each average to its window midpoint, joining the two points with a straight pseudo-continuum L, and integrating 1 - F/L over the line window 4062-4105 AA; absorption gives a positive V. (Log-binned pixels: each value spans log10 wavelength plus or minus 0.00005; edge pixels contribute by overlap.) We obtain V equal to 2.4 AA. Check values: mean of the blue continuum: 0.664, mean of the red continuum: 0.658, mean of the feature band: 0.624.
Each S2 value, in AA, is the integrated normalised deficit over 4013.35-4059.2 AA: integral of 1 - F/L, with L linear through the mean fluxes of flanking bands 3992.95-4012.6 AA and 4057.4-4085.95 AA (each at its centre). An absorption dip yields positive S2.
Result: -3.3 AA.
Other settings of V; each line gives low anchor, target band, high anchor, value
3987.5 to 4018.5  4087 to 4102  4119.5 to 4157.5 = 0.9 AA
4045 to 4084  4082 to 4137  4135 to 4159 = 1.2 AA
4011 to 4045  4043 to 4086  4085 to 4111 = 1.8 AA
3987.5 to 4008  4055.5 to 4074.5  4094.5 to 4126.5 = -0.9 AA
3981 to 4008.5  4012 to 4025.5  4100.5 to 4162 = -2.2 AA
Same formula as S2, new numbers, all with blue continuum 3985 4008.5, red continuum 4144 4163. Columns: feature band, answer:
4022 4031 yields -0.6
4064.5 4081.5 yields 0.6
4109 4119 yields 0.0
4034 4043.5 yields -1.1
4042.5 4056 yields 0.6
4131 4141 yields -0.4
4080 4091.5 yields -0.7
